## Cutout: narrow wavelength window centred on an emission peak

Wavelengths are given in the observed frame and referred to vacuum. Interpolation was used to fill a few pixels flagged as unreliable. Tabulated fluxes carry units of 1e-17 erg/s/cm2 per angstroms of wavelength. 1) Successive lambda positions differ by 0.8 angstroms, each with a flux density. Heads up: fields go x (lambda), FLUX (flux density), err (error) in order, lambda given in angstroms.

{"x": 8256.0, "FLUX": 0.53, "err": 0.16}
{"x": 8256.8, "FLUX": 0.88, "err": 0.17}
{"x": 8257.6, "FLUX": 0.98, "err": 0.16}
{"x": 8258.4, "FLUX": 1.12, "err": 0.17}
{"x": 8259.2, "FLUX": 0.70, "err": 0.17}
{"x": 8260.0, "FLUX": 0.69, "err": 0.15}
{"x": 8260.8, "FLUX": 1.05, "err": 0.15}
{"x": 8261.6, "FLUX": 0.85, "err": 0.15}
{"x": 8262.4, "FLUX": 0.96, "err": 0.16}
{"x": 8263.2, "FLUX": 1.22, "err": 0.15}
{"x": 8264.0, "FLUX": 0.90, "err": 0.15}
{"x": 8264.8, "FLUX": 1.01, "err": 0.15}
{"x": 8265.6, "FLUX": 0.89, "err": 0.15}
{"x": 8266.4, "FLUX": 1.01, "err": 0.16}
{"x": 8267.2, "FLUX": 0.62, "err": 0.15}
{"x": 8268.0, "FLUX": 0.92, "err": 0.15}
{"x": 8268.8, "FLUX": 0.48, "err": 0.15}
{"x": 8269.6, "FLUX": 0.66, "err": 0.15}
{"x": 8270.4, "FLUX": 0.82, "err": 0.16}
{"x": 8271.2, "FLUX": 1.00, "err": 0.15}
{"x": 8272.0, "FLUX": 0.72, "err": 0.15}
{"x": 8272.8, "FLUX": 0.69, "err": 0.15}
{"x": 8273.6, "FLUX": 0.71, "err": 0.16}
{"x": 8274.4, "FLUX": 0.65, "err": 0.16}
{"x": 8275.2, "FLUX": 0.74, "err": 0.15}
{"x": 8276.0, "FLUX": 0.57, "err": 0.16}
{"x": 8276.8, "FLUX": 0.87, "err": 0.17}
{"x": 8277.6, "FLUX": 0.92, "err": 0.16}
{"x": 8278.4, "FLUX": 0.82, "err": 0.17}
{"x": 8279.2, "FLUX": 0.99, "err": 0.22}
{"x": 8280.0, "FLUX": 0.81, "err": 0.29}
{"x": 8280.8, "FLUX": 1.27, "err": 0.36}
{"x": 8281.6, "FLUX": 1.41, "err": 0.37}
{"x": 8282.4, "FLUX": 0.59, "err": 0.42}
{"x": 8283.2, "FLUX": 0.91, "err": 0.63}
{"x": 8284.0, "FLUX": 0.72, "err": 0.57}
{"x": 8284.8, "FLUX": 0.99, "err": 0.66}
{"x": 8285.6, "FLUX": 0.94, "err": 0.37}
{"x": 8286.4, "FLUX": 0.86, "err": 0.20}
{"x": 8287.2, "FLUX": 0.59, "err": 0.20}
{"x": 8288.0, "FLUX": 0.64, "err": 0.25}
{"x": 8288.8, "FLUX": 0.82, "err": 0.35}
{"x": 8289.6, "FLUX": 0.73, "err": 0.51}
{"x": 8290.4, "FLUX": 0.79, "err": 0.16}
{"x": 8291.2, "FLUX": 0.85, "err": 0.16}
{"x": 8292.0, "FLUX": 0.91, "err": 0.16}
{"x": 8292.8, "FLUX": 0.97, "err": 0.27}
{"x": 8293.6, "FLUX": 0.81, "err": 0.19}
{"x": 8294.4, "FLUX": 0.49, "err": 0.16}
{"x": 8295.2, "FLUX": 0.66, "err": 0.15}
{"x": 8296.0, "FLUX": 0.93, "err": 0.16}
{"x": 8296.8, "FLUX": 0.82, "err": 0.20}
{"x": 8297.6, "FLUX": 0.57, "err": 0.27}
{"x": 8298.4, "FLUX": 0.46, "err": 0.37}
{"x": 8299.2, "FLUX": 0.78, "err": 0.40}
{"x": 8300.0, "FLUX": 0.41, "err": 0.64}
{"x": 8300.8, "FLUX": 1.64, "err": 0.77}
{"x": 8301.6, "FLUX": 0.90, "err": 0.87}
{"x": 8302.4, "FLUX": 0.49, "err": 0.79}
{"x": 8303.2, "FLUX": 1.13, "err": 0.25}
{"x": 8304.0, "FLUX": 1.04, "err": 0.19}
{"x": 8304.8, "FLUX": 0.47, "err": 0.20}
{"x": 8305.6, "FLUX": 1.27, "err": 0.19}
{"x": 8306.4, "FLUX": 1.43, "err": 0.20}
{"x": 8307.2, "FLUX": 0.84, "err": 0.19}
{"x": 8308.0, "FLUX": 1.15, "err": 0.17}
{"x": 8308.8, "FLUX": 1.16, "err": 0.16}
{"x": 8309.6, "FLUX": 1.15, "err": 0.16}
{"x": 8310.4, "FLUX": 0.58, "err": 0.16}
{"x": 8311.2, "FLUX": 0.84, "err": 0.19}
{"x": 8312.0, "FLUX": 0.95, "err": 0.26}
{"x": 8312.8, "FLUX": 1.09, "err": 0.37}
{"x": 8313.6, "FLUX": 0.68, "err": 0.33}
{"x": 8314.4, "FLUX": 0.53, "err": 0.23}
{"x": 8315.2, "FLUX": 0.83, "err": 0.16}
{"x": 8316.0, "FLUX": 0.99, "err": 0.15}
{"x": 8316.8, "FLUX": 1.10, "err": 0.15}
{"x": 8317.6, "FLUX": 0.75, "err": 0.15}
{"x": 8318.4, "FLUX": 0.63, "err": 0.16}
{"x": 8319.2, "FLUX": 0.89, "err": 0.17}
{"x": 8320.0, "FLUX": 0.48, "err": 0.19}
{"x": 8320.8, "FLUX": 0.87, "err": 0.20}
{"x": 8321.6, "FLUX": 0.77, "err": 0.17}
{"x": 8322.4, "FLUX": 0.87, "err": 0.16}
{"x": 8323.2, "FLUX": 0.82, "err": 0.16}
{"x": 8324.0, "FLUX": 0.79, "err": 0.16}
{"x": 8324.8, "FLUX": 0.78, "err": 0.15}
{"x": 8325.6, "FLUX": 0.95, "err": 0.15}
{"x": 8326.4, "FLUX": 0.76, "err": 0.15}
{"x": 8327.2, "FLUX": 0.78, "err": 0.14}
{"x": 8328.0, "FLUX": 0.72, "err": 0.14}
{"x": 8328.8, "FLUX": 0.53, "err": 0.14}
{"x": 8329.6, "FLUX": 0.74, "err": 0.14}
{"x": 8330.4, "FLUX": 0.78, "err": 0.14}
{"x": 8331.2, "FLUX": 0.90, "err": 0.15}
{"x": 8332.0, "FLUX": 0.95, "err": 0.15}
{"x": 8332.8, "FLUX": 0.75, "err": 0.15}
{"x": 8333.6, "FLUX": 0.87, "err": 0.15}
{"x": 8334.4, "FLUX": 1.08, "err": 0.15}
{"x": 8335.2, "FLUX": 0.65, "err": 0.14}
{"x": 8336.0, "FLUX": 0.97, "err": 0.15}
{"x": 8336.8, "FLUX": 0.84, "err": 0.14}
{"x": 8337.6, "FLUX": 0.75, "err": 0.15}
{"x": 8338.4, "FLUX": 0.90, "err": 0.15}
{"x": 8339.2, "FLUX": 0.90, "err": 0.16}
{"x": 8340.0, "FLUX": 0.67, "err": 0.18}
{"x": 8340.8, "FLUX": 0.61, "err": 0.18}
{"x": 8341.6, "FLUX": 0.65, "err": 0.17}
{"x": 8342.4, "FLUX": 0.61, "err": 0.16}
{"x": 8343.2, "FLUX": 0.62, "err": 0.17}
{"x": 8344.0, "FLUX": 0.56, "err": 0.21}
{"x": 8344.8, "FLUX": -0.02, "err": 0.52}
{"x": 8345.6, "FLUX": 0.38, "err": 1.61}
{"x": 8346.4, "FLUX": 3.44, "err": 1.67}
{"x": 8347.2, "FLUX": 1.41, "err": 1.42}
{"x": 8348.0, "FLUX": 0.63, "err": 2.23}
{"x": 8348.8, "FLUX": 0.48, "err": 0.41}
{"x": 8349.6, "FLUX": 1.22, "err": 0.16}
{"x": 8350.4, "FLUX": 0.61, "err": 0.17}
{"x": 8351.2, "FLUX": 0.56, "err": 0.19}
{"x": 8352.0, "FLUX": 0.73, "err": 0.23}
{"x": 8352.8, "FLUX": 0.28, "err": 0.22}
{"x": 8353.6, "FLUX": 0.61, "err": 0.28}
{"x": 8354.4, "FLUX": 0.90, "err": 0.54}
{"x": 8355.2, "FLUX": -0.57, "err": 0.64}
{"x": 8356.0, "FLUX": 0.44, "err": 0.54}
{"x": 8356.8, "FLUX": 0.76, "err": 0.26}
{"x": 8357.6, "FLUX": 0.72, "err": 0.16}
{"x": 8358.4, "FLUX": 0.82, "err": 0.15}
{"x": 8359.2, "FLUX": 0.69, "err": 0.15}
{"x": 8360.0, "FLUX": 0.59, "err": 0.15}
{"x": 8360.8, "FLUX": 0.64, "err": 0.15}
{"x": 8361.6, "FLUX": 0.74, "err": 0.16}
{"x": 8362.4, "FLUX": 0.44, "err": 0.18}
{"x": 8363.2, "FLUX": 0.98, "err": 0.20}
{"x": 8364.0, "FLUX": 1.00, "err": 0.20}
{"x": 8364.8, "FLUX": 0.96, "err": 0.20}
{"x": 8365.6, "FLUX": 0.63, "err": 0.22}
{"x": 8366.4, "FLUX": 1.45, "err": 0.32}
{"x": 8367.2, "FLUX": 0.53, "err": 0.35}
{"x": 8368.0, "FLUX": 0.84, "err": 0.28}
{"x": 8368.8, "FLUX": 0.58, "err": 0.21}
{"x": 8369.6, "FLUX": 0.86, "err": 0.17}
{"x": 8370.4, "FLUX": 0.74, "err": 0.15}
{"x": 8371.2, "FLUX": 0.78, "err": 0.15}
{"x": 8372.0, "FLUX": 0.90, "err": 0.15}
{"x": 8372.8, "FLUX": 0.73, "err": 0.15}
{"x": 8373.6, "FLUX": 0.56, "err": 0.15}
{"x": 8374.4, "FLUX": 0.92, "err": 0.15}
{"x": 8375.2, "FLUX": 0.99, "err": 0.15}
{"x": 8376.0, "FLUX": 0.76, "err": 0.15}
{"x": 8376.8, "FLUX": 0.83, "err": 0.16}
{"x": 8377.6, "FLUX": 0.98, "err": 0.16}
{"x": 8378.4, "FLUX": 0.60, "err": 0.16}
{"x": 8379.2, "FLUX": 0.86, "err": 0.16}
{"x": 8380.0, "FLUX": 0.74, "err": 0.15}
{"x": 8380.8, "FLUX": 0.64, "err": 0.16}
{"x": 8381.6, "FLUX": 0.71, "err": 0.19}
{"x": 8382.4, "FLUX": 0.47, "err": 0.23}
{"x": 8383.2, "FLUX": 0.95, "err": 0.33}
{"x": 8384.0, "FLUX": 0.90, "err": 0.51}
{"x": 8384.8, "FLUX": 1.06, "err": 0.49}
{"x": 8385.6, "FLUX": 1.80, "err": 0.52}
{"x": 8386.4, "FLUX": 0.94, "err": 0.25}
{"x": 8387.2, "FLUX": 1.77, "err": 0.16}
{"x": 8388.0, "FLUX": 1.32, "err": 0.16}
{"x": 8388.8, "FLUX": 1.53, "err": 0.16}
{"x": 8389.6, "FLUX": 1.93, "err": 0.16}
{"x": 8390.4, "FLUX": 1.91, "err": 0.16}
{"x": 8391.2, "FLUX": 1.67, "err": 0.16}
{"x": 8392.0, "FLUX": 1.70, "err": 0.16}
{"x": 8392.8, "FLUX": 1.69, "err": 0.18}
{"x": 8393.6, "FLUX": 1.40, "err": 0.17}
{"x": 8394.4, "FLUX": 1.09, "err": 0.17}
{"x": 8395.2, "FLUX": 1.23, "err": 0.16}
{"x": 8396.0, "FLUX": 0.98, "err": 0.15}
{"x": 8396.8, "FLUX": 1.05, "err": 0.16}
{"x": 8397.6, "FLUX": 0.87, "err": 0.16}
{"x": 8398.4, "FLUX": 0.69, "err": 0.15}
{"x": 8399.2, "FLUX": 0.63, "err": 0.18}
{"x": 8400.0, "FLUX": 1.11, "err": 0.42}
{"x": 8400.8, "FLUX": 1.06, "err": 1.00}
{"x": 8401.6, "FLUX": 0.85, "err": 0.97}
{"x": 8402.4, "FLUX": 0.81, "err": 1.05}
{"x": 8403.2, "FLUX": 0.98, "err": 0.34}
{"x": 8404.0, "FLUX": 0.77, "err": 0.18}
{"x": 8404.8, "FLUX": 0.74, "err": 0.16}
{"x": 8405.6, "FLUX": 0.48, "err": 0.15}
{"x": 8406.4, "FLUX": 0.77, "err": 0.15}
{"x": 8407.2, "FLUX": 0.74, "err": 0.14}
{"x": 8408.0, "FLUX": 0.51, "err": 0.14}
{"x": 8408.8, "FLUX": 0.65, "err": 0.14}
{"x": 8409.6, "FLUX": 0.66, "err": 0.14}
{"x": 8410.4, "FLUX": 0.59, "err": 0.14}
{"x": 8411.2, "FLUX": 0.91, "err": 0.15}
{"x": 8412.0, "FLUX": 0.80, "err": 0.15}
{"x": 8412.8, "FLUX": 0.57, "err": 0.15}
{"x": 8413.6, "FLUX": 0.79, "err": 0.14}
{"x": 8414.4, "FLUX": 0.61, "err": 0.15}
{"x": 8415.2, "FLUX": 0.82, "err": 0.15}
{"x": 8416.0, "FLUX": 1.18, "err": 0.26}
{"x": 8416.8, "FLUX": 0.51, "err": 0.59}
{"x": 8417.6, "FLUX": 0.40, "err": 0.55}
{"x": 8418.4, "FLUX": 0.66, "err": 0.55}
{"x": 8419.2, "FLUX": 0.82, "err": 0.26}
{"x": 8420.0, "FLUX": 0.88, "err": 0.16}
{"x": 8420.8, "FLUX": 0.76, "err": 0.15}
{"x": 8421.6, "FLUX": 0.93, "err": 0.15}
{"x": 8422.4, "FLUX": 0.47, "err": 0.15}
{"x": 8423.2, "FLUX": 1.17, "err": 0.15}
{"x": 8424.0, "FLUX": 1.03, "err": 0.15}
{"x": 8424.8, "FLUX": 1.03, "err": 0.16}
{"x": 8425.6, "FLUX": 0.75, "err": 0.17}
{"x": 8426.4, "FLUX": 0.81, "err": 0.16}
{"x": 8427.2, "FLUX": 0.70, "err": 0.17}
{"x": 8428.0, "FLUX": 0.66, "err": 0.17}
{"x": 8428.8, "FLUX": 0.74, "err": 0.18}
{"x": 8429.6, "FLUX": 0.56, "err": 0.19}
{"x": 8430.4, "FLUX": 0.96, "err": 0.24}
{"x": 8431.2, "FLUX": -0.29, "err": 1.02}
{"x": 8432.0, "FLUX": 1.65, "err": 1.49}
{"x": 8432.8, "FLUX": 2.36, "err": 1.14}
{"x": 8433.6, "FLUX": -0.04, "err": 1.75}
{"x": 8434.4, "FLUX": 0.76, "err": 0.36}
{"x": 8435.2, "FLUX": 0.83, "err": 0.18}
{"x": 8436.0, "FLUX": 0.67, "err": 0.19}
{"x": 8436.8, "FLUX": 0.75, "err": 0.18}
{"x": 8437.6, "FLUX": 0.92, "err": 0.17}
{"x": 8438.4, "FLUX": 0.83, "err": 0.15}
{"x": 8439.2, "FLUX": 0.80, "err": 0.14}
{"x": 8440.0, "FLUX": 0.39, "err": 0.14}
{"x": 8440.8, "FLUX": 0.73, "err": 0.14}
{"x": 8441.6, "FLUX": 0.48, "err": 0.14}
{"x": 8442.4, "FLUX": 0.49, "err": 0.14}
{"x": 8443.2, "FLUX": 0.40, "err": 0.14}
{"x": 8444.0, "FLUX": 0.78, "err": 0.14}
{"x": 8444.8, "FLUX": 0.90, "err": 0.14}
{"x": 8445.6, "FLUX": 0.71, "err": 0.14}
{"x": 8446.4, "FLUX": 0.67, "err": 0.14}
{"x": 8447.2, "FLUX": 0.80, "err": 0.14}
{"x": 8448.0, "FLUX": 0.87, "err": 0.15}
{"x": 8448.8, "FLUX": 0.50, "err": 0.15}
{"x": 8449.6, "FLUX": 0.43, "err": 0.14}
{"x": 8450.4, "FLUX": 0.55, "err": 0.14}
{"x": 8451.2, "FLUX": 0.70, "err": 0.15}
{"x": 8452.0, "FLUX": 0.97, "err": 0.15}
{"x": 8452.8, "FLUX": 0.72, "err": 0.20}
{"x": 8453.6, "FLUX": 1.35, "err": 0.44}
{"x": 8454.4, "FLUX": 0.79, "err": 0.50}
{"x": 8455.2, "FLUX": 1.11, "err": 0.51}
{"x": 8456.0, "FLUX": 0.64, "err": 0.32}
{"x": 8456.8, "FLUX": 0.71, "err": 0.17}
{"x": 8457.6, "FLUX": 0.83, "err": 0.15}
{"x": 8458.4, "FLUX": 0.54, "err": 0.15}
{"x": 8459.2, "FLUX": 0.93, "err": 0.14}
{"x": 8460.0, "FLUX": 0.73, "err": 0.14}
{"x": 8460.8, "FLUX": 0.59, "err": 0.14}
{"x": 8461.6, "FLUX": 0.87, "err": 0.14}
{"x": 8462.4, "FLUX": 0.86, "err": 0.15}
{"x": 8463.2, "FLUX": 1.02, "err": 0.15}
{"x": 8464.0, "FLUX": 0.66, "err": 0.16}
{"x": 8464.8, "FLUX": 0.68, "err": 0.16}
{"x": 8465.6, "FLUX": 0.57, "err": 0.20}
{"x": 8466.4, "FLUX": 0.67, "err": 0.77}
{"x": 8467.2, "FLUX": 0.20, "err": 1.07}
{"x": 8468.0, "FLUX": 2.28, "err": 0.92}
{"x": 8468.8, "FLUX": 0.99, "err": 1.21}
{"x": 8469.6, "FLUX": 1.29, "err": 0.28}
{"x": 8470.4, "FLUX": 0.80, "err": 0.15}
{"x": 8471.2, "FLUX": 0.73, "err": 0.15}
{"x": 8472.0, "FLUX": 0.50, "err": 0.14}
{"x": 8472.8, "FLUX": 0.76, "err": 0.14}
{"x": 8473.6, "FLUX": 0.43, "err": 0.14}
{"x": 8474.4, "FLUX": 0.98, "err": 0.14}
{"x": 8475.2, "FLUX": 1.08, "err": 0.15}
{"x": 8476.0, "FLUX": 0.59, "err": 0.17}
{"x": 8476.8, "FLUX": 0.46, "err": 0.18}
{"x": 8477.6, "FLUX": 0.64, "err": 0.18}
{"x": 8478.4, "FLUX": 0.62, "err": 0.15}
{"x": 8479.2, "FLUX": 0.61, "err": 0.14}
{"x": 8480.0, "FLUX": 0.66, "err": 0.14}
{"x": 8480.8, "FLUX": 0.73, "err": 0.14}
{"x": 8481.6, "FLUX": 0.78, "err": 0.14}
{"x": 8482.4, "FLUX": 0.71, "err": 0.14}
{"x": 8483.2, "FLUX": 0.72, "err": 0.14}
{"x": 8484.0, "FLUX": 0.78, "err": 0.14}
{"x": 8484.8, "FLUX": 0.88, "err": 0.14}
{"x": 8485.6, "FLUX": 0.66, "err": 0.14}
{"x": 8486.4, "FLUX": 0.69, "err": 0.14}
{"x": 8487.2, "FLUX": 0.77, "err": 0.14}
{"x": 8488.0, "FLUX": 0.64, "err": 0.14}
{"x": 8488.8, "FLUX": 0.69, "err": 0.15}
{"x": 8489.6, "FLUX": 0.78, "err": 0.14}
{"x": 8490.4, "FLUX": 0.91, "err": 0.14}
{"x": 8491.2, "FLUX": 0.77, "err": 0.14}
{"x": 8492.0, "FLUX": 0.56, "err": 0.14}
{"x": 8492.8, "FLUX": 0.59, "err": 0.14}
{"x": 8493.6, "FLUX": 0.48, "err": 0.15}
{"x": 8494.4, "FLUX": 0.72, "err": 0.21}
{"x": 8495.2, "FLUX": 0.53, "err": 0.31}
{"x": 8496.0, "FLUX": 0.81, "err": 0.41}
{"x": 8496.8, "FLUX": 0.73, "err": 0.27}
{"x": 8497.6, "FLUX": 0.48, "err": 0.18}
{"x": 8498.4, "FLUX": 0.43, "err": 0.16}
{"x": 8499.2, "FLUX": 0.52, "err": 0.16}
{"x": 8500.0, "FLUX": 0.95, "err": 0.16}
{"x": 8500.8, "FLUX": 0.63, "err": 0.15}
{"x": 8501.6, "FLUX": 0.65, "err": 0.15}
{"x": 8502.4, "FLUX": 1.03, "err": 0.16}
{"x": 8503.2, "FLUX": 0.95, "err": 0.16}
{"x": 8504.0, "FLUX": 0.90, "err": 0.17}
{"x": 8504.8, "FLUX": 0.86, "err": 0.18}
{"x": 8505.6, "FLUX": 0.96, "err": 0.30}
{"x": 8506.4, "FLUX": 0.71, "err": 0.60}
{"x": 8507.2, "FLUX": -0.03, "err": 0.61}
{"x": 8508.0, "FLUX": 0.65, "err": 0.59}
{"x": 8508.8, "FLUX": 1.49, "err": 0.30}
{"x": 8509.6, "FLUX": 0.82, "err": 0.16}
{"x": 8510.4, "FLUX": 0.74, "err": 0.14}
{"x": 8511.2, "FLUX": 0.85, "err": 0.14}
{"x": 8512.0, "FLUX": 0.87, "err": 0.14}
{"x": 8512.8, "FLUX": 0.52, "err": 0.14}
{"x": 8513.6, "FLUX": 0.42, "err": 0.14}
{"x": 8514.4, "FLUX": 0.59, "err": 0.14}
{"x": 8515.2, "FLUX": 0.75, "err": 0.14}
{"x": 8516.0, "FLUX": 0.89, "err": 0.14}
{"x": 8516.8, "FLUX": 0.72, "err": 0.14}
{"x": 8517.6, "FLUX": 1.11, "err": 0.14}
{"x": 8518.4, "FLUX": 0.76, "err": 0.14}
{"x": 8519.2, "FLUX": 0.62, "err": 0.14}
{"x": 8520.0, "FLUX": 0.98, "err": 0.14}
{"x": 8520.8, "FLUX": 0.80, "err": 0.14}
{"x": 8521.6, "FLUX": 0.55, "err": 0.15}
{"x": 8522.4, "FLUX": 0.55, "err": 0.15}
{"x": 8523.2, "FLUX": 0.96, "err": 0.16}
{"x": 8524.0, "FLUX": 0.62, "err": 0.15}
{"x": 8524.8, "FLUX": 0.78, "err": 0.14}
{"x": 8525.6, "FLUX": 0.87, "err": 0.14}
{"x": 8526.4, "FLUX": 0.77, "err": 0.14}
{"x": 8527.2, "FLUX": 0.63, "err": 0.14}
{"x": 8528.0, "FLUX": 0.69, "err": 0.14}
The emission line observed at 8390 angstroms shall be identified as [O III] 5007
